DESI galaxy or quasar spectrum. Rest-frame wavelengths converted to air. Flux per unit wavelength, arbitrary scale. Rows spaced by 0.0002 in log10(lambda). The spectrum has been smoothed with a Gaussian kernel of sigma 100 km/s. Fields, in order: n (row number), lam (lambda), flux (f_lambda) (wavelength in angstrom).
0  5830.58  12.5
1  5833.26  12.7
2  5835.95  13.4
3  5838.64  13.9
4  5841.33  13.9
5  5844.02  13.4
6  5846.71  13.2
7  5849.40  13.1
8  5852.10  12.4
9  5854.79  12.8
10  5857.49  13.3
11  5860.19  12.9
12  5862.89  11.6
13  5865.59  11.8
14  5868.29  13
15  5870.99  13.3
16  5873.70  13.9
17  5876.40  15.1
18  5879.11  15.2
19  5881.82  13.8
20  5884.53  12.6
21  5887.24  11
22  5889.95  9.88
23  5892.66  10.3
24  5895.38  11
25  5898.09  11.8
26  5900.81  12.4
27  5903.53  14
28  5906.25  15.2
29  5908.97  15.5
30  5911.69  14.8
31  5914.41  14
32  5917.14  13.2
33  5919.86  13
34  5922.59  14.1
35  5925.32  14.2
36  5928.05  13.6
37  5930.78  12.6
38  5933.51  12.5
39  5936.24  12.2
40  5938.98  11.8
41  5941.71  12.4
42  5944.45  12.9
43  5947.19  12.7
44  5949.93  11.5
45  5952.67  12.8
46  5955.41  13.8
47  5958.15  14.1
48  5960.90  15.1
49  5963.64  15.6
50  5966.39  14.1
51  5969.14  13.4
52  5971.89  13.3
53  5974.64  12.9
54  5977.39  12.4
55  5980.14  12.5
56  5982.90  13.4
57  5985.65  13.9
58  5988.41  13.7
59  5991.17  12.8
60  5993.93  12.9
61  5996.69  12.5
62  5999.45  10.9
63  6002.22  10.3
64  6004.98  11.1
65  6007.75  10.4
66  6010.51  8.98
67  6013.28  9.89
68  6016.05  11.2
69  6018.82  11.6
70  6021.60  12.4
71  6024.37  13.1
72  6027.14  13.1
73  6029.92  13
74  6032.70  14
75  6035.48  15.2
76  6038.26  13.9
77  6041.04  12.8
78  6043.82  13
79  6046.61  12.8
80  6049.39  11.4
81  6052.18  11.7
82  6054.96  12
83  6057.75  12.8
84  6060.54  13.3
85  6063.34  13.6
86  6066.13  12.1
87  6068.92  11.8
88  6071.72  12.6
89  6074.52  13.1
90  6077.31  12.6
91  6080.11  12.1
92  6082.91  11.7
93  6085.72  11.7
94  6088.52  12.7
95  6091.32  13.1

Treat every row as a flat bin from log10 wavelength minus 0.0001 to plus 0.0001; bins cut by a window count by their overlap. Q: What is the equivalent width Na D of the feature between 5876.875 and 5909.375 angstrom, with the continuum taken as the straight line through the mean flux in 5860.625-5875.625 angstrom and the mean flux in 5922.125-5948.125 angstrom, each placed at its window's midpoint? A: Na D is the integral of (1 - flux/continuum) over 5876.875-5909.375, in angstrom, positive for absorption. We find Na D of 0.34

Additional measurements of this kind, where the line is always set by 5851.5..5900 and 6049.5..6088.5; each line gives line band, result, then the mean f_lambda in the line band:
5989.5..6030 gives 2.7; 11.6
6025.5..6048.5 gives -1.9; 13.4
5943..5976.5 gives -2.8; 13.5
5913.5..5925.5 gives -1.1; 13.6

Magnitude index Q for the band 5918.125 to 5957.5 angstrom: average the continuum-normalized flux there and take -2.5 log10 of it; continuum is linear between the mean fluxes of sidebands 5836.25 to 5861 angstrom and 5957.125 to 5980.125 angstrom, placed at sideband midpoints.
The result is 0.06 mag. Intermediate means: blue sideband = 13.2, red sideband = 13.8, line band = 12.9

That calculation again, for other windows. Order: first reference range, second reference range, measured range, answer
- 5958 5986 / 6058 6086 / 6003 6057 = 0.069 mag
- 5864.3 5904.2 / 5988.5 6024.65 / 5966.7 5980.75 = -0.113 mag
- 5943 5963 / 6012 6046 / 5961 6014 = 0.055 mag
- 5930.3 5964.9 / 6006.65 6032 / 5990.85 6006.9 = 0.037 mag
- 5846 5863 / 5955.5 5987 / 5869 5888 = -0.050 mag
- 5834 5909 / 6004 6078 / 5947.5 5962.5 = -0.066 mag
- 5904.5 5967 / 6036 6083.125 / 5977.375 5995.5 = 0.003 mag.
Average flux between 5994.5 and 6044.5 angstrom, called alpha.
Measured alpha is 12.1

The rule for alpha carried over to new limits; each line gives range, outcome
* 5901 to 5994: 13.4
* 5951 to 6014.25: 12.7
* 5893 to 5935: 13.4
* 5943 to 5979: 13.4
